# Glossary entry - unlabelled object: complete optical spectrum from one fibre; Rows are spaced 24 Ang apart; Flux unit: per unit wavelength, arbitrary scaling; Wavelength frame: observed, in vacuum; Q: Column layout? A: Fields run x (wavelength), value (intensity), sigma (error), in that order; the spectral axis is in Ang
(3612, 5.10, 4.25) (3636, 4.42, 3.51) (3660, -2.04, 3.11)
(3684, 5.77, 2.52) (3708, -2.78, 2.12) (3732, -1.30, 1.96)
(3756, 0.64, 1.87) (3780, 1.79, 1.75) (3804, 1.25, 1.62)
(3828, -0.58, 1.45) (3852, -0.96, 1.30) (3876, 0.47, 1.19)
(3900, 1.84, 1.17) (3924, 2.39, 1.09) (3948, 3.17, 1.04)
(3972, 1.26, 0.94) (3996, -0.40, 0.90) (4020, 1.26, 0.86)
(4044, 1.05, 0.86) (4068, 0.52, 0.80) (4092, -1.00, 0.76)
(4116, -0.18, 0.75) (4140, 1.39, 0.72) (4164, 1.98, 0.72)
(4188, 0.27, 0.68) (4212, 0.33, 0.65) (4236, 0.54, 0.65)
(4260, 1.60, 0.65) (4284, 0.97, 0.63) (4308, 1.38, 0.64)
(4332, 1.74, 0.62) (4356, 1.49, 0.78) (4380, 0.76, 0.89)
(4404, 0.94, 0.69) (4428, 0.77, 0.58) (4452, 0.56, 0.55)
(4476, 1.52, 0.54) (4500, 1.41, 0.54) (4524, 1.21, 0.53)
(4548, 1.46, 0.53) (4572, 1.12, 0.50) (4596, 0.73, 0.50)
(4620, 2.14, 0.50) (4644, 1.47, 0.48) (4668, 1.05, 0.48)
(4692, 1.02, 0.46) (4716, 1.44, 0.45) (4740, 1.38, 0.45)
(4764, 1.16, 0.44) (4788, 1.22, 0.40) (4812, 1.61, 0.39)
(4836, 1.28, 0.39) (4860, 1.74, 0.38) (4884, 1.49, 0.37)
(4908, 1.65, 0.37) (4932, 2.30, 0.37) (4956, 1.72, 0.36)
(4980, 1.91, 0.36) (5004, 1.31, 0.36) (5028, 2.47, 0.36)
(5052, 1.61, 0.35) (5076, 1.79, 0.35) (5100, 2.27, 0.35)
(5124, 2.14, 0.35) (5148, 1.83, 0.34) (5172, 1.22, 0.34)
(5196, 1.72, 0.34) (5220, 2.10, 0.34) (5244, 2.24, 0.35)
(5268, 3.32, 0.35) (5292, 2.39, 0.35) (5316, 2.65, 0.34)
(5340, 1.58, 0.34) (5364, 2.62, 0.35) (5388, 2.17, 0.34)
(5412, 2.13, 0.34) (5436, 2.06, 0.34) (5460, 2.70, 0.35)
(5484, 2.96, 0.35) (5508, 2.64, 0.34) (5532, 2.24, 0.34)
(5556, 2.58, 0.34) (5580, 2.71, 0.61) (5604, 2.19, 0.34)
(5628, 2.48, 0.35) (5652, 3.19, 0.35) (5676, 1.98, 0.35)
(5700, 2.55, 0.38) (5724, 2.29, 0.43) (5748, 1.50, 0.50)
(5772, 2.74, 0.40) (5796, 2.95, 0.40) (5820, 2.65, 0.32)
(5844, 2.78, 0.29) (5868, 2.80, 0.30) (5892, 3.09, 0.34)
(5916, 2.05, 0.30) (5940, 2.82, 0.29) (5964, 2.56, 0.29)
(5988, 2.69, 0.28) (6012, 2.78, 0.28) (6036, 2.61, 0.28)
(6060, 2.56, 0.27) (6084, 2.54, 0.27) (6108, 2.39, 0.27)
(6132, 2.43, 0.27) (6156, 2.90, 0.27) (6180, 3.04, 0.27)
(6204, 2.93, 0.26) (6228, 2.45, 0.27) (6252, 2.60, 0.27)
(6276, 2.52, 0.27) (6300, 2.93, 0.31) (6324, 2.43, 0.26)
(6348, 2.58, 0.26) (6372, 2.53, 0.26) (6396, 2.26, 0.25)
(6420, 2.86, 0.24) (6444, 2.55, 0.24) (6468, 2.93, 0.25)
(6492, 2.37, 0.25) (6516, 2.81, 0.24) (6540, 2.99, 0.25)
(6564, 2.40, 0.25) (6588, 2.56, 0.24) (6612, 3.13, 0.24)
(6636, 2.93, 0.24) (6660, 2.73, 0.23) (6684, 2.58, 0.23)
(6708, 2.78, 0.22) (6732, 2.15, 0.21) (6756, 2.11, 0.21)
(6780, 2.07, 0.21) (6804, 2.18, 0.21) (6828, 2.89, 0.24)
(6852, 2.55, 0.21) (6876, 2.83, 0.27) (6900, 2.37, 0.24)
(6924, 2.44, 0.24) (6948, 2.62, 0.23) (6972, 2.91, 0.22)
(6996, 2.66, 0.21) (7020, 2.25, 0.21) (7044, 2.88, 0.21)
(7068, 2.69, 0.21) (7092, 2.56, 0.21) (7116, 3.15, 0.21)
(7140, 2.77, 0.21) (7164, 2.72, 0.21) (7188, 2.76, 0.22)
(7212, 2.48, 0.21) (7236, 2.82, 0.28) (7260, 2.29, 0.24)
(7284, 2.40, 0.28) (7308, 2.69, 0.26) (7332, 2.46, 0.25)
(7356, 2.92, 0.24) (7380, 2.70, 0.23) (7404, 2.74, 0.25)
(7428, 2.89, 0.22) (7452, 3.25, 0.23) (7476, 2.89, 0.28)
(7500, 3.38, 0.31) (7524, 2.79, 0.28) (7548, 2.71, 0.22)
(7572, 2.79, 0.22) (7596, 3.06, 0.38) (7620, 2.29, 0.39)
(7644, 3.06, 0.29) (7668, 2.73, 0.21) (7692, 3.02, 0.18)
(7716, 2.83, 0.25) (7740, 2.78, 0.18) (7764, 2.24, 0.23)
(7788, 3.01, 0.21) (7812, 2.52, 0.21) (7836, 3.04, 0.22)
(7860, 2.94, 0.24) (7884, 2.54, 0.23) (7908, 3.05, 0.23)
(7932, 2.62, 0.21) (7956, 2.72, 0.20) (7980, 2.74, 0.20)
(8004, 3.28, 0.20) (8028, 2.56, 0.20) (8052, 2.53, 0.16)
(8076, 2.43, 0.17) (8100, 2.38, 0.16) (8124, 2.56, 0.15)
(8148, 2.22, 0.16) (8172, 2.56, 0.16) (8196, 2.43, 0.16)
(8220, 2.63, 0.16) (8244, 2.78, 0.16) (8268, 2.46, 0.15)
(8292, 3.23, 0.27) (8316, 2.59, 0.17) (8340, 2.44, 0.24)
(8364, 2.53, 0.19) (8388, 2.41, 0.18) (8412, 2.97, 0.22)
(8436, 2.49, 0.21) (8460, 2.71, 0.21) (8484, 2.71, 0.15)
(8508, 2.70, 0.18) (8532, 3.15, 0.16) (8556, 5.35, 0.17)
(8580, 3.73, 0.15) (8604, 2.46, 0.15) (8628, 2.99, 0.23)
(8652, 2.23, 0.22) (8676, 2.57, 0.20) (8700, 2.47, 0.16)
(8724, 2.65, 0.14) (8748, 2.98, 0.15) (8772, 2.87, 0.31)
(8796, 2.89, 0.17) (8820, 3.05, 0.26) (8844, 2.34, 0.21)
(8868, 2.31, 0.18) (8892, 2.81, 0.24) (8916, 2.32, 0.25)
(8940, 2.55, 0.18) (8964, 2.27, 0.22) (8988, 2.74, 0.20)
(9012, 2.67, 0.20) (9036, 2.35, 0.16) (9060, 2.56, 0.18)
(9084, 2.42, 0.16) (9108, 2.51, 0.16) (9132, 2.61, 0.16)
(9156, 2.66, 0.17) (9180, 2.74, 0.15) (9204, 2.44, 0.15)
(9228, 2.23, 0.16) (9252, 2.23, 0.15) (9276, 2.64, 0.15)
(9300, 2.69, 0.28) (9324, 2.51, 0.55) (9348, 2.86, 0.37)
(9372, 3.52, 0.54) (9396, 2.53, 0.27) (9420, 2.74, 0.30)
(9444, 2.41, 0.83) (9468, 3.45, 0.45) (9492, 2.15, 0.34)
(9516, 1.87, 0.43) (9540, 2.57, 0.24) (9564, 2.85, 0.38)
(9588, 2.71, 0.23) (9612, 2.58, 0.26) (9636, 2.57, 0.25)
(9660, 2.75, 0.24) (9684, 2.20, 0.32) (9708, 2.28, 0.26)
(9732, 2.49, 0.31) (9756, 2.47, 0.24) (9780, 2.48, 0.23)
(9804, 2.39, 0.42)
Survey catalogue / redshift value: 0.30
